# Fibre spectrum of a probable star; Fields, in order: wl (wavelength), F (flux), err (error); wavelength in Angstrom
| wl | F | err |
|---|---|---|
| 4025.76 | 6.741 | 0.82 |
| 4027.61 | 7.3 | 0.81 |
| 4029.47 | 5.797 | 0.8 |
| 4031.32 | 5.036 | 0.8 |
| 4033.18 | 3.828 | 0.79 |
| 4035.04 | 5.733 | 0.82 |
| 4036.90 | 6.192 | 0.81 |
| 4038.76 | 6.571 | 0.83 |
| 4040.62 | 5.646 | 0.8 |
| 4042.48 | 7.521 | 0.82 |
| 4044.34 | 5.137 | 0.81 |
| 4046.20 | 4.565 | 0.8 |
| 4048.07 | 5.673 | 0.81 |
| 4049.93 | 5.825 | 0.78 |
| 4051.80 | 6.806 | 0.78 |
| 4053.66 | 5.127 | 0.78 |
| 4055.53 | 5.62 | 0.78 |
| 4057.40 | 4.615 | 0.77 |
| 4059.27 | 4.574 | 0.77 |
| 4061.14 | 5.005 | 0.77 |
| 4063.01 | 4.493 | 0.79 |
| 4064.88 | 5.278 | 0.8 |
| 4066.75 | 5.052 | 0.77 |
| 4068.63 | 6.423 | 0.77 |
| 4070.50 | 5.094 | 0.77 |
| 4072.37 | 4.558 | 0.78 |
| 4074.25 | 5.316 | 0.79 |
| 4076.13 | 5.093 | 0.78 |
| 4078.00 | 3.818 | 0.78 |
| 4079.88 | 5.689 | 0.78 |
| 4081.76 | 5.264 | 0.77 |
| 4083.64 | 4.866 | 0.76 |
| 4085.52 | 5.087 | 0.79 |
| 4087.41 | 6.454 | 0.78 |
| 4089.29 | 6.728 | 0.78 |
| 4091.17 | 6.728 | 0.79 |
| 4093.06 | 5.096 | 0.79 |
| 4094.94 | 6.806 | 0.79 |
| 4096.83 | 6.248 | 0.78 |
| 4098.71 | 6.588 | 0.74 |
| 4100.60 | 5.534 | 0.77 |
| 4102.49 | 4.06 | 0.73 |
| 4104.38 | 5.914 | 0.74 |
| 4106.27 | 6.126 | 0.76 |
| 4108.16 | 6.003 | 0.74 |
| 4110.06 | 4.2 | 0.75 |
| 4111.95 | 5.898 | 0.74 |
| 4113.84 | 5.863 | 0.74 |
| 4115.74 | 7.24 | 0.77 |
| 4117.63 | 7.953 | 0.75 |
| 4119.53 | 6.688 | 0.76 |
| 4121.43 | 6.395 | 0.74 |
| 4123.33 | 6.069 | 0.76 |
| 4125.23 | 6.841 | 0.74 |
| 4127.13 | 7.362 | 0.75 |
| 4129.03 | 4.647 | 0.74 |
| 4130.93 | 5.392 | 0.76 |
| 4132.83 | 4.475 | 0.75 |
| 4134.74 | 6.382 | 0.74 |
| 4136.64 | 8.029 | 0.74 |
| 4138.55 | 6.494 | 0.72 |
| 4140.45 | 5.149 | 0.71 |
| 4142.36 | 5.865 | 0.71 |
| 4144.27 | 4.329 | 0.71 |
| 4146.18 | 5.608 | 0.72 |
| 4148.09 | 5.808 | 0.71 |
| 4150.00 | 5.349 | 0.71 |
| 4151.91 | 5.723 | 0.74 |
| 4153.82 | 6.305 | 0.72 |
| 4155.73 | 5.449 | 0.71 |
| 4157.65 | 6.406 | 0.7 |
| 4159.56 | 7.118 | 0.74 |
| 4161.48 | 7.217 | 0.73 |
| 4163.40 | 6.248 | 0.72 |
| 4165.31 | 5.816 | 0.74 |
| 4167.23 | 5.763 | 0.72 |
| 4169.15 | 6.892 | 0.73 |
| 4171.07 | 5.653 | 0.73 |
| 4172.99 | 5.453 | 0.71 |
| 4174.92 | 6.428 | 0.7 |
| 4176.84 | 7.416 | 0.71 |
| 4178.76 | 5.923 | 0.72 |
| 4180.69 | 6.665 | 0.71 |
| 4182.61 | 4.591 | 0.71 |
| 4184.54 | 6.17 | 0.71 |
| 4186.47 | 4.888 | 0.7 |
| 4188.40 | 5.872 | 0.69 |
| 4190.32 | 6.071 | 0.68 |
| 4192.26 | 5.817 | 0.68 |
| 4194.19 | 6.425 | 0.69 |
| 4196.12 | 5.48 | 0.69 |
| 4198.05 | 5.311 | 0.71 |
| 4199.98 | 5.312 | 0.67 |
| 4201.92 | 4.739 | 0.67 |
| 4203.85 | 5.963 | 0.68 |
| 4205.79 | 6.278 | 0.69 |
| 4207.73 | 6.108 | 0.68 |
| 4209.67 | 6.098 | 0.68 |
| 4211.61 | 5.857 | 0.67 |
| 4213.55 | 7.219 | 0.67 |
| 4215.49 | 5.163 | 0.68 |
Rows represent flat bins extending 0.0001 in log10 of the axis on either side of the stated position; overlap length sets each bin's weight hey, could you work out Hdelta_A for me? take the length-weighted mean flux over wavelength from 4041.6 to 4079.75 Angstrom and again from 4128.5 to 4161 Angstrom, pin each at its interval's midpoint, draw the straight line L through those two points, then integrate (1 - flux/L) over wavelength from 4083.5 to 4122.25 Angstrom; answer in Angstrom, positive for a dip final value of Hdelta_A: -3.4 Angstrom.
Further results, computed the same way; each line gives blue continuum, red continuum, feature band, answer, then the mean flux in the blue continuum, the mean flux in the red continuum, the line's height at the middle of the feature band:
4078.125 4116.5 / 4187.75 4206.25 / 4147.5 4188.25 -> -2.36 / 5.77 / 5.71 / 5.73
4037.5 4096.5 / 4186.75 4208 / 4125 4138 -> -1.20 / 5.51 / 5.72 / 5.62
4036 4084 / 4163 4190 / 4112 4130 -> -2.63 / 5.38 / 5.98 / 5.7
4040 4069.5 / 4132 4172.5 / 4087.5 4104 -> -0.91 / 5.45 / 6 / 5.69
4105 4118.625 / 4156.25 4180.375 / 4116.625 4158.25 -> 1.49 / 6.18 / 6.35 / 6.26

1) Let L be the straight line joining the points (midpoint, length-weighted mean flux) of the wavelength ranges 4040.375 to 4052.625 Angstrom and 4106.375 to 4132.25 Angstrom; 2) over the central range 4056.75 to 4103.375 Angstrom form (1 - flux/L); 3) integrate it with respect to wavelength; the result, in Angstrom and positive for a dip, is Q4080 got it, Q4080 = 4.9 Angstrom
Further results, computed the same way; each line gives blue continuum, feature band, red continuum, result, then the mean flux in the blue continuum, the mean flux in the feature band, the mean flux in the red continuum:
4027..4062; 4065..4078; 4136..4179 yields 1.3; 5.59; 5.16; 6.1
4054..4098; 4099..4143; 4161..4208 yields -3.3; 5.39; 6.03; 5.92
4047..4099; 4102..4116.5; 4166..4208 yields -0.2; 5.48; 5.69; 5.87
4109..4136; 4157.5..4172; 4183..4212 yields -1.2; 6.12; 6.39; 5.73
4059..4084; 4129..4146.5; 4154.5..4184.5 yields 0.4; 5.05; 5.69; 6.2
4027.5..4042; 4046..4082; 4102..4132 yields 3.9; 5.73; 5.21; 6.06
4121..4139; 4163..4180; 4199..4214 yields -0.4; 6.19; 6.18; 5.9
